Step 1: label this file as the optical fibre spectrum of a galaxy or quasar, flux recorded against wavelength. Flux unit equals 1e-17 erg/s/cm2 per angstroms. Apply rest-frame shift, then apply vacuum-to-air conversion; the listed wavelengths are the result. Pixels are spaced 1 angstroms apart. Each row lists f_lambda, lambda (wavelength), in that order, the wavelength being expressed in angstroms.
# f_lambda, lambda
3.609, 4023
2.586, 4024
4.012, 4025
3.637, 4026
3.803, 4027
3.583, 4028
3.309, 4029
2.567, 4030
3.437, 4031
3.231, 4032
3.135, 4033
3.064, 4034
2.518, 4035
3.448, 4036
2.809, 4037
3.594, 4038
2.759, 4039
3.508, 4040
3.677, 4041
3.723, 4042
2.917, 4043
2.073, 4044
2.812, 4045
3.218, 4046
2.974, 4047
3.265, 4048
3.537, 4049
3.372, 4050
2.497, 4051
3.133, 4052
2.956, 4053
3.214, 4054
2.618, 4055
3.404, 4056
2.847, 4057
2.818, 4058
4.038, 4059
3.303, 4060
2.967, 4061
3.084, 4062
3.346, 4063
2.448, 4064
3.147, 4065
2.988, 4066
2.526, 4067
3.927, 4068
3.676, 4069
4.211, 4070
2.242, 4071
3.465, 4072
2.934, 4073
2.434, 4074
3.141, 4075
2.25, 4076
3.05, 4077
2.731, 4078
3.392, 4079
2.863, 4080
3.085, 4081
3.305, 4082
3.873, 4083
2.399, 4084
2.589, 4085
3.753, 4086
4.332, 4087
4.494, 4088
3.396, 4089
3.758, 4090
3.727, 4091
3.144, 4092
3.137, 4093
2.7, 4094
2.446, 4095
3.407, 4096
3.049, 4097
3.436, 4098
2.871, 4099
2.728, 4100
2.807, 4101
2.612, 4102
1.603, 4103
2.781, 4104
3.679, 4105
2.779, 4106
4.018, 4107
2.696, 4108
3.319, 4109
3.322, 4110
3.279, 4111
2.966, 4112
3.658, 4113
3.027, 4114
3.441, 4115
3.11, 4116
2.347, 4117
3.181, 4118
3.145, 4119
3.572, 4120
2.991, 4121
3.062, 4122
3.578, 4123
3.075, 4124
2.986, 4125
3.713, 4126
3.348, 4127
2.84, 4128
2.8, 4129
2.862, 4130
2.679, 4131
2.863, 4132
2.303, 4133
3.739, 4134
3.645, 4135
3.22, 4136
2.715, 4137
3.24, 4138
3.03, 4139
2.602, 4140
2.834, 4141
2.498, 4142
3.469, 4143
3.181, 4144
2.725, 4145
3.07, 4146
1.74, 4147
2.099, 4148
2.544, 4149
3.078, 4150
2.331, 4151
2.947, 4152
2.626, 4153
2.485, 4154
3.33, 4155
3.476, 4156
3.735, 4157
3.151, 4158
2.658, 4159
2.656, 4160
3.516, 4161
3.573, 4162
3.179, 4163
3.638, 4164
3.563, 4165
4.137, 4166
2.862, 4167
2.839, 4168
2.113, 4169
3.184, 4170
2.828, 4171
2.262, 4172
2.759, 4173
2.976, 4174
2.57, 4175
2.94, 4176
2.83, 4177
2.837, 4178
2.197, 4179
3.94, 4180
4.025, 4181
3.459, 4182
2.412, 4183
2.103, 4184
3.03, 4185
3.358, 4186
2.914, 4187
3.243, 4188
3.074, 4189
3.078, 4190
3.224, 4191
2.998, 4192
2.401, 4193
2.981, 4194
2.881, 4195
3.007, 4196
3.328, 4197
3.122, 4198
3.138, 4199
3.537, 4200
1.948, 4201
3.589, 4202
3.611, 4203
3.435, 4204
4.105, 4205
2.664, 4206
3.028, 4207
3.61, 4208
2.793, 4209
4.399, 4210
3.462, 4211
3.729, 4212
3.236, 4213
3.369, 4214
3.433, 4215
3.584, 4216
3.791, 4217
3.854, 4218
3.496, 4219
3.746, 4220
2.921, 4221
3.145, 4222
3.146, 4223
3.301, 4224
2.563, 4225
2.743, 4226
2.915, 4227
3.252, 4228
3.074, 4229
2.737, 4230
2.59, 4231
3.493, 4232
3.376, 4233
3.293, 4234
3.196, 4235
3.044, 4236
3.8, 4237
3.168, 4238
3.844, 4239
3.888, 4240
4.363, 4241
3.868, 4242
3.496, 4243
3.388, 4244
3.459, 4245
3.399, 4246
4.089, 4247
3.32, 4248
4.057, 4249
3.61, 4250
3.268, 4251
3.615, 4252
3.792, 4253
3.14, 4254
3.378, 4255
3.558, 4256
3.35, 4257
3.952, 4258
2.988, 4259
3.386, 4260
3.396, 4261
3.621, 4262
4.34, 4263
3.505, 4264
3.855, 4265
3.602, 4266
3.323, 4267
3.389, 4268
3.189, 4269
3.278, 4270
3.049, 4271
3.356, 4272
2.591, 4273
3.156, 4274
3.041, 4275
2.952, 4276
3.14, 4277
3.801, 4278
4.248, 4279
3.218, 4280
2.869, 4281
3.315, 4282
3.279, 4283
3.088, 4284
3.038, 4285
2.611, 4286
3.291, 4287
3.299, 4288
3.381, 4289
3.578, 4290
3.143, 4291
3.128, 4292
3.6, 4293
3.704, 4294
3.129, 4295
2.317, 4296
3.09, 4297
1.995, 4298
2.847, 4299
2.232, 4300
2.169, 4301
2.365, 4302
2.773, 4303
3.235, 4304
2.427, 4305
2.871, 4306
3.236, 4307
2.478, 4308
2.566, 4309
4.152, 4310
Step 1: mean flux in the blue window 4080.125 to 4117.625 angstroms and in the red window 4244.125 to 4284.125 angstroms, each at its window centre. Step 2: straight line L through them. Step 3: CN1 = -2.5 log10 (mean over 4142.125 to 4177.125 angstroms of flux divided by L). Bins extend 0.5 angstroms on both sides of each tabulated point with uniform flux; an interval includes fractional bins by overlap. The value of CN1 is 0.11 mag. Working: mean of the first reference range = 3.16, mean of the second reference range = 3.43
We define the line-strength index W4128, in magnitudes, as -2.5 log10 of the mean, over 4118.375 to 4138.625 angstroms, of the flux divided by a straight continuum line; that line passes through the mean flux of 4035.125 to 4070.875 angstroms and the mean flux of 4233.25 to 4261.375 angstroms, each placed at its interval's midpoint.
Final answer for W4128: 0.06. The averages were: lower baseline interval 3.15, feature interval 3.12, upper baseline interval 3.54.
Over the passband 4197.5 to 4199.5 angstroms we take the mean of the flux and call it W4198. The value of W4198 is 3.13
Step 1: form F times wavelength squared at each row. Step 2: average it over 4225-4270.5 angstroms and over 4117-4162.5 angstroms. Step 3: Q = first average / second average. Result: 1.21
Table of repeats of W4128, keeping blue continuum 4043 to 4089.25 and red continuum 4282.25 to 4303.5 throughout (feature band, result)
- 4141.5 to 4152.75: 0.14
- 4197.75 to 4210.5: -0.10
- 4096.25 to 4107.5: 0.05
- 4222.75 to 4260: -0.13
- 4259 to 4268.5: -0.20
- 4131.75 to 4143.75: 0.02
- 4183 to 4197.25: 0.03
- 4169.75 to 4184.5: 0.06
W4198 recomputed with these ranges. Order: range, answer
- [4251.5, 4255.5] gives 3.48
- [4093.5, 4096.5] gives 2.85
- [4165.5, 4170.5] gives 3.03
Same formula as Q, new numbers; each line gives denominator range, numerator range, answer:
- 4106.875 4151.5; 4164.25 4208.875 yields 1.04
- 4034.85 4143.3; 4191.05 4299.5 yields 1.15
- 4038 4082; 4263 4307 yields 1.12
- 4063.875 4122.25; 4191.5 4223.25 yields 1.11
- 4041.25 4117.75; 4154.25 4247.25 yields 1.10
